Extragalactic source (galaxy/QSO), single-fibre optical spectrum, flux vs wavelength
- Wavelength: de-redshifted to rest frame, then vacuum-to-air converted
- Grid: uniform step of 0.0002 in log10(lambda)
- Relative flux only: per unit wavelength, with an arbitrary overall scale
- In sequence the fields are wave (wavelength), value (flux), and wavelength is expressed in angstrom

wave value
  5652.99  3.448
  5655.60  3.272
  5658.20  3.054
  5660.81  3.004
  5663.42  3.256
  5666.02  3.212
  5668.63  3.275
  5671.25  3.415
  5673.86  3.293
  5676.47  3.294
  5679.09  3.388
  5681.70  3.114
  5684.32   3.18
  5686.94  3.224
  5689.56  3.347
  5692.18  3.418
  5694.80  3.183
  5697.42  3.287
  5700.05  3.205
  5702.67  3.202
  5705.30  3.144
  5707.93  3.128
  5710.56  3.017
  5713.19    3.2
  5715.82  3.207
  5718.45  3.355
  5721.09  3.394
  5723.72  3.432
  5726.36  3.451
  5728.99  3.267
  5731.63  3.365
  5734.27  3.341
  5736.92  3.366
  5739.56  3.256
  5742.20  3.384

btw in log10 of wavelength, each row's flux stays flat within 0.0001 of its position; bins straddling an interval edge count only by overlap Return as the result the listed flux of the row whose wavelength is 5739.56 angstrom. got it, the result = 3.256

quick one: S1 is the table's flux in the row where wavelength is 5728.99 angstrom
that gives 3.267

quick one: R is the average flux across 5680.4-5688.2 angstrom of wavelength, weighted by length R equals 3.17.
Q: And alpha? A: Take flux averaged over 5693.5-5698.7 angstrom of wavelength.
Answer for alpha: 3.24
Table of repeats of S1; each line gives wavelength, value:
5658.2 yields 3.054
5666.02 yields 3.212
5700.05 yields 3.205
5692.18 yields 3.418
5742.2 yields 3.384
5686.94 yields 3.224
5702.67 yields 3.202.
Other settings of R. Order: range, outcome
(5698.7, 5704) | 3.2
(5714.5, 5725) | 3.35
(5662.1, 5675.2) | 3.29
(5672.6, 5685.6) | 3.25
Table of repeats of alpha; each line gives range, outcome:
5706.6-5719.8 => 3.18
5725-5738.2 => 3.36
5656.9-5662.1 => 3.03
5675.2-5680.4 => 3.34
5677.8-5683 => 3.25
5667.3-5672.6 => 3.34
